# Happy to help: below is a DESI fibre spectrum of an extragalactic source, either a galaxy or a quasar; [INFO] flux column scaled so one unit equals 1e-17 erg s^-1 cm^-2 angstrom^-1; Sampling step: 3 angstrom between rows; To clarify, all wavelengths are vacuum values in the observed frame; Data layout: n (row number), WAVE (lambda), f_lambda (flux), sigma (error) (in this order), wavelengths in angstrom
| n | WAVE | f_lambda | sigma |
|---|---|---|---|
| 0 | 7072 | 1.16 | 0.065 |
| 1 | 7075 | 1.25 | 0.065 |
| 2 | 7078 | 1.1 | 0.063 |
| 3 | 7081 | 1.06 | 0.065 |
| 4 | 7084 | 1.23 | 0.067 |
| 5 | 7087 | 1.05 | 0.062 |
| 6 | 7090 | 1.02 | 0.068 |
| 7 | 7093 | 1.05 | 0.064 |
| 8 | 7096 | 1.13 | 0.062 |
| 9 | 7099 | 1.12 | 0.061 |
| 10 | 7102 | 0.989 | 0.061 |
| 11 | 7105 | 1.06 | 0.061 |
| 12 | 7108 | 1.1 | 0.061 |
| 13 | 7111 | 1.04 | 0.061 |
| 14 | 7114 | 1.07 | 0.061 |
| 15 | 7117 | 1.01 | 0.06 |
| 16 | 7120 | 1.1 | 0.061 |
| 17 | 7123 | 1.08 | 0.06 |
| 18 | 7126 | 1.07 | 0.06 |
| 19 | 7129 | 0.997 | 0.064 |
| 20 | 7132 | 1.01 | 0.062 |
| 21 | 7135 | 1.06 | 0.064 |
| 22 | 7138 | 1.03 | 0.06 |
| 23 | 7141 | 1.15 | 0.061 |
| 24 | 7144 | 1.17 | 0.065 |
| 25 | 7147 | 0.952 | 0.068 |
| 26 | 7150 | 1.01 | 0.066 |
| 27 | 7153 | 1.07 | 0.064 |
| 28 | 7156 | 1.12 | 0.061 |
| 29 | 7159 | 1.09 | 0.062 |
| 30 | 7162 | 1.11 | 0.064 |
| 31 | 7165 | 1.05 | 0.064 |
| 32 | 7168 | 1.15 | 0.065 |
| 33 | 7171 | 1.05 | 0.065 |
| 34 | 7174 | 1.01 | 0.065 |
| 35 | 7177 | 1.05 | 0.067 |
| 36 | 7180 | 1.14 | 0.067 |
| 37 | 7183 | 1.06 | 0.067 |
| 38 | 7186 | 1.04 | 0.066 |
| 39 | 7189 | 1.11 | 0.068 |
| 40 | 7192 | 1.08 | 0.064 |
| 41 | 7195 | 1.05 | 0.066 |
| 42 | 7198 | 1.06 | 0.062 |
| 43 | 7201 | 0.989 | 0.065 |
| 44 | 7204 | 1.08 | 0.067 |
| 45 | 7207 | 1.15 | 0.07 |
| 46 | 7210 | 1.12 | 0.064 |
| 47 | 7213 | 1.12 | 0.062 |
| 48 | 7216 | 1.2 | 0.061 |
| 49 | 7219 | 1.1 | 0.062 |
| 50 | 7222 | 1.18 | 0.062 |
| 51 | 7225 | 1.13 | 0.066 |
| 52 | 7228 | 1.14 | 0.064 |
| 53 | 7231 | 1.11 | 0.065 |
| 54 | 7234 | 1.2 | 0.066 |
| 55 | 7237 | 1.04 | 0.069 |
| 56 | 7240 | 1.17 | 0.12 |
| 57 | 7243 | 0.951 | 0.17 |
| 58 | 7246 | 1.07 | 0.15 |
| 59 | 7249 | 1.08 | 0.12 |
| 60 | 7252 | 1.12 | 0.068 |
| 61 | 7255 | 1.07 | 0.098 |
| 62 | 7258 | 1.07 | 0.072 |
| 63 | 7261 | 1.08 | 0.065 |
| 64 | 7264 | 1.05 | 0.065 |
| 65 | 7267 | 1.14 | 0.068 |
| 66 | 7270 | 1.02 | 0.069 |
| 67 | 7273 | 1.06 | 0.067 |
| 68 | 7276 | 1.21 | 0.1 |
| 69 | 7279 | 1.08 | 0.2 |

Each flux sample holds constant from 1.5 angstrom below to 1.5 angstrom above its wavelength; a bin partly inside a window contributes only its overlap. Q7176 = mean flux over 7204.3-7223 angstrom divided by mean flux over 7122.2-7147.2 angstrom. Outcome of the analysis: 1.07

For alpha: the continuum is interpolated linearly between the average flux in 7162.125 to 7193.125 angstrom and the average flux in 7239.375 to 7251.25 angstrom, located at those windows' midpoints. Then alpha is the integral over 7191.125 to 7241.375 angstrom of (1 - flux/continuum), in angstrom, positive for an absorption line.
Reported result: -2.1 angstrom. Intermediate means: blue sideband 1.08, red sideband 1.06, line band 1.11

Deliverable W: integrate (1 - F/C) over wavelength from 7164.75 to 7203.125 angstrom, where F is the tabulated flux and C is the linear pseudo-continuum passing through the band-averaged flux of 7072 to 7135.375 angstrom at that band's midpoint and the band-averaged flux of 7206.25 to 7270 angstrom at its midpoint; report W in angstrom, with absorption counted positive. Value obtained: 1.0 angstrom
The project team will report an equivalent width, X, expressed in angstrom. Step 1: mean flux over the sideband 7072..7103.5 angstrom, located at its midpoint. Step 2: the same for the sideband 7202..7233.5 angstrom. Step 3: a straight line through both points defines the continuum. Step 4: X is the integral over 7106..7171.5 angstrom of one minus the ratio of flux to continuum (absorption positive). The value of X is 2.7 angstrom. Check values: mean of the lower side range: 1.1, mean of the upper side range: 1.13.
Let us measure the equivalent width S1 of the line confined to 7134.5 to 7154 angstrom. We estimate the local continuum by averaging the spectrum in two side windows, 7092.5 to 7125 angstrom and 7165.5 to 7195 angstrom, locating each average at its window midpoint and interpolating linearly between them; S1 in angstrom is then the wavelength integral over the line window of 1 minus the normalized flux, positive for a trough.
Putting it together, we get 0.2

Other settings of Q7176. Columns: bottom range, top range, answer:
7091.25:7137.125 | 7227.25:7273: 1.03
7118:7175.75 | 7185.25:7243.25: 1.04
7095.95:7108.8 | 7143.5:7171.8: 1.00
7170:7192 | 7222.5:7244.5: 1.04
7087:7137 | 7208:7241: 1.08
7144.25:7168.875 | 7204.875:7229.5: 1.06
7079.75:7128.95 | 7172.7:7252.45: 1.02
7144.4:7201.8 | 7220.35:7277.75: 1.03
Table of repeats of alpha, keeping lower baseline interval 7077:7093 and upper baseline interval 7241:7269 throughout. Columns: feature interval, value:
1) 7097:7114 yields 0.3 angstrom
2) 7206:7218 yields -0.8 angstrom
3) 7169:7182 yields 0.2 angstrom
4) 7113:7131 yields 0.5 angstrom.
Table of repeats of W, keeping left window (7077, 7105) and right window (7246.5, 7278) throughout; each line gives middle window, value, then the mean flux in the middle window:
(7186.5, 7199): 0.2 angstrom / 1.07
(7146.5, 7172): 0.3 angstrom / 1.07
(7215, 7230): -0.8 angstrom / 1.15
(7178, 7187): 0.0 angstrom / 1.08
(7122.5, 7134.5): 0.5 angstrom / 1.04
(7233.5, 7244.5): 0.1 angstrom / 1.08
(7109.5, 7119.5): 0.3 angstrom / 1.05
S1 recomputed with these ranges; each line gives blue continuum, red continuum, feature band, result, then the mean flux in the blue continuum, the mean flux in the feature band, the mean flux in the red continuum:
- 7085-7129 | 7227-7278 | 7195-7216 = -0.2 angstrom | 1.06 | 1.09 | 1.09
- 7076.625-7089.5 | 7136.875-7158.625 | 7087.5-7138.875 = 1.6 angstrom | 1.1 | 1.06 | 1.07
